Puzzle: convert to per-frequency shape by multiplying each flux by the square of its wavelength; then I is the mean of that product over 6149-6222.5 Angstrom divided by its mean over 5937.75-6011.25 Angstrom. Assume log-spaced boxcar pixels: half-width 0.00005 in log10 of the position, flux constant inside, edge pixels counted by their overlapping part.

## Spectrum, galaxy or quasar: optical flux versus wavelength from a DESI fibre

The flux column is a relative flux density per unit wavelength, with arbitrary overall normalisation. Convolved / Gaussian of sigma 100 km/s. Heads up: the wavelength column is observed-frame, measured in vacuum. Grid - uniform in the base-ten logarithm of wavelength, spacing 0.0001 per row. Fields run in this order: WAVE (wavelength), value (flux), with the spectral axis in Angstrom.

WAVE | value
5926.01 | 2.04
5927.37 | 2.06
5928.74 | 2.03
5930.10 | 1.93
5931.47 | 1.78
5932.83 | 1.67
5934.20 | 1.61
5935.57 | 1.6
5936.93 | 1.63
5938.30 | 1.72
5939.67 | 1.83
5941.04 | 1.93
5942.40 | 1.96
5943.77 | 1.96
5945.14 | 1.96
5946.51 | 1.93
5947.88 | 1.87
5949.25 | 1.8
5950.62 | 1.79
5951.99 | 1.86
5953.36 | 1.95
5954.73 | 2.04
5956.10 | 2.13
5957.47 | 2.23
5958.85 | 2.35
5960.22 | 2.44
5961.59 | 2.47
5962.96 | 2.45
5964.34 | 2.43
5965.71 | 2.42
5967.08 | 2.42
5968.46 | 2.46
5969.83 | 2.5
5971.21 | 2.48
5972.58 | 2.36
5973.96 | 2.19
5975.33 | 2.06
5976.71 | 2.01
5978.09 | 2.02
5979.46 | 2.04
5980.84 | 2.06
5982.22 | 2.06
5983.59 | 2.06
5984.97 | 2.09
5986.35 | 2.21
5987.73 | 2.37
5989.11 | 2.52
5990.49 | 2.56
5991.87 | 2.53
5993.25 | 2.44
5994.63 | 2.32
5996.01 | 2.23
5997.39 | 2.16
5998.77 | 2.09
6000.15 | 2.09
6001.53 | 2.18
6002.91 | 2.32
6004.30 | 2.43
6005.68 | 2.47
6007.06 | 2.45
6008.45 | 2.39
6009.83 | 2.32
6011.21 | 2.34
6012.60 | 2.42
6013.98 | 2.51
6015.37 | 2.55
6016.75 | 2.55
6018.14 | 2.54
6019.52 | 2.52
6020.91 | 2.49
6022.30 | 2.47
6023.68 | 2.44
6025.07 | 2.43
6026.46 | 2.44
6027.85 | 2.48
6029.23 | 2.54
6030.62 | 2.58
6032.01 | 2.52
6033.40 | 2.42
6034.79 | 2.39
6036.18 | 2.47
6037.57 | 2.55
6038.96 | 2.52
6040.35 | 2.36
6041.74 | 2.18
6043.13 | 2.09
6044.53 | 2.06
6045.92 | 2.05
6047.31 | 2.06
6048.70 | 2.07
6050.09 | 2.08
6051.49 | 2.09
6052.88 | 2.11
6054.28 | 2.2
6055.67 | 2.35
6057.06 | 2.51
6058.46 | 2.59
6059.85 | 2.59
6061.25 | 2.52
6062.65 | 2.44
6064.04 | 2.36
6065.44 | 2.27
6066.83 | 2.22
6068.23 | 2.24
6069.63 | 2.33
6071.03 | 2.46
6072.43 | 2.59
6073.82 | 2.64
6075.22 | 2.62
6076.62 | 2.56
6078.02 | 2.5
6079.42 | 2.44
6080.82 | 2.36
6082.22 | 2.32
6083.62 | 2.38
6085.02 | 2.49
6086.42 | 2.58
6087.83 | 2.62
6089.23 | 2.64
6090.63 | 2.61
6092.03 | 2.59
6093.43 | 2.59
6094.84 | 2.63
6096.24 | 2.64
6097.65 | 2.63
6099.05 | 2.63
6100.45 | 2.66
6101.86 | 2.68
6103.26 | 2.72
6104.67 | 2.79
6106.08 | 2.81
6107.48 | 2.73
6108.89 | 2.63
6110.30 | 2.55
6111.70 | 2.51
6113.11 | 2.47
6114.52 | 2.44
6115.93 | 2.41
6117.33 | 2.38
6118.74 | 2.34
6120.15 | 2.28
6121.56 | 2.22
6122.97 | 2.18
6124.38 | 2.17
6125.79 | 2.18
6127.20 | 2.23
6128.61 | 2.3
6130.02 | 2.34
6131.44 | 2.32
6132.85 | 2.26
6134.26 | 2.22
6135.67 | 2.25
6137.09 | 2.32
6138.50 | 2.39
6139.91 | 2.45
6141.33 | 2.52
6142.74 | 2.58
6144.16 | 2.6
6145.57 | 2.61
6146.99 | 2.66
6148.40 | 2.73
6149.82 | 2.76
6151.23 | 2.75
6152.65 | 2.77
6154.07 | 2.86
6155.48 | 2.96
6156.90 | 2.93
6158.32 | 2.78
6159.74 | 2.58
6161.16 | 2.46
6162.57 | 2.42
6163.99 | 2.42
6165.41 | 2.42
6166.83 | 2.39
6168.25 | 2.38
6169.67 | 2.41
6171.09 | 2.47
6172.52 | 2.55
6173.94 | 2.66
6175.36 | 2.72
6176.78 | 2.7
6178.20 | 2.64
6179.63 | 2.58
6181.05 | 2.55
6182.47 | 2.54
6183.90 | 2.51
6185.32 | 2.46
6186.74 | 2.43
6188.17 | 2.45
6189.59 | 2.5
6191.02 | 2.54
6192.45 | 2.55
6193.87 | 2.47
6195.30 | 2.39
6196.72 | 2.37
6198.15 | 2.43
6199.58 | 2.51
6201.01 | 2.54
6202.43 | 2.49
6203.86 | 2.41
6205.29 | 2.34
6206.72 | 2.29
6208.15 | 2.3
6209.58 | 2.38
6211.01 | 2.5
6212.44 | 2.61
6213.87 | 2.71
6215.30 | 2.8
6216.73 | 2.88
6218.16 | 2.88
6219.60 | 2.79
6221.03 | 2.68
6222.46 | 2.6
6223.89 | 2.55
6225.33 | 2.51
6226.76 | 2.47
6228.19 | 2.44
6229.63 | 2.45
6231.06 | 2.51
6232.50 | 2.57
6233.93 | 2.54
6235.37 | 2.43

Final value 1.3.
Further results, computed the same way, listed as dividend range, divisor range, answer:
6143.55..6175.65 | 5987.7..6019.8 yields 1.16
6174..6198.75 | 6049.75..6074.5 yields 1.11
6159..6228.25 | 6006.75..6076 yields 1.11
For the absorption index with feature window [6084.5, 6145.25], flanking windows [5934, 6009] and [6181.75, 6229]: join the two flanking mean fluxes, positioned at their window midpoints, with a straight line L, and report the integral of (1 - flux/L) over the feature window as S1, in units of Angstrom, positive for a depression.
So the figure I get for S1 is -2.4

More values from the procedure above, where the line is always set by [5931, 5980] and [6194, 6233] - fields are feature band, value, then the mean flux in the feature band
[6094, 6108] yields -2.2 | 2.69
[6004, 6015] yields -1.3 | 2.42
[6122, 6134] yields 0.7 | 2.25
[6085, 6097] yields -1.5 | 2.6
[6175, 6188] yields -0.5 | 2.56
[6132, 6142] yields 0.2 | 2.34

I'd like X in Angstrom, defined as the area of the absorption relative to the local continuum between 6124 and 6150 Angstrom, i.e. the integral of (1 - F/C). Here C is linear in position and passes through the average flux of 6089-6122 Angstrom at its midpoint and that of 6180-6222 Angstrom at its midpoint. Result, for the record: 1.5 Angstrom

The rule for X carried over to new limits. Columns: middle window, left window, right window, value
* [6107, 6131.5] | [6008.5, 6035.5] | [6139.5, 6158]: 2.6 Angstrom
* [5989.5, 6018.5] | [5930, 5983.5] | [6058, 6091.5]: -1.9 Angstrom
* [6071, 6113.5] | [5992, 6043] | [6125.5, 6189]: -2.0 Angstrom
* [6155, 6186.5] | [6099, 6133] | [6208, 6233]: -0.5 Angstrom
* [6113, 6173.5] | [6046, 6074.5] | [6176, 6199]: -0.6 Angstrom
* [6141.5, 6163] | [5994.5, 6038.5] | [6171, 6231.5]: -1.6 Angstrom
